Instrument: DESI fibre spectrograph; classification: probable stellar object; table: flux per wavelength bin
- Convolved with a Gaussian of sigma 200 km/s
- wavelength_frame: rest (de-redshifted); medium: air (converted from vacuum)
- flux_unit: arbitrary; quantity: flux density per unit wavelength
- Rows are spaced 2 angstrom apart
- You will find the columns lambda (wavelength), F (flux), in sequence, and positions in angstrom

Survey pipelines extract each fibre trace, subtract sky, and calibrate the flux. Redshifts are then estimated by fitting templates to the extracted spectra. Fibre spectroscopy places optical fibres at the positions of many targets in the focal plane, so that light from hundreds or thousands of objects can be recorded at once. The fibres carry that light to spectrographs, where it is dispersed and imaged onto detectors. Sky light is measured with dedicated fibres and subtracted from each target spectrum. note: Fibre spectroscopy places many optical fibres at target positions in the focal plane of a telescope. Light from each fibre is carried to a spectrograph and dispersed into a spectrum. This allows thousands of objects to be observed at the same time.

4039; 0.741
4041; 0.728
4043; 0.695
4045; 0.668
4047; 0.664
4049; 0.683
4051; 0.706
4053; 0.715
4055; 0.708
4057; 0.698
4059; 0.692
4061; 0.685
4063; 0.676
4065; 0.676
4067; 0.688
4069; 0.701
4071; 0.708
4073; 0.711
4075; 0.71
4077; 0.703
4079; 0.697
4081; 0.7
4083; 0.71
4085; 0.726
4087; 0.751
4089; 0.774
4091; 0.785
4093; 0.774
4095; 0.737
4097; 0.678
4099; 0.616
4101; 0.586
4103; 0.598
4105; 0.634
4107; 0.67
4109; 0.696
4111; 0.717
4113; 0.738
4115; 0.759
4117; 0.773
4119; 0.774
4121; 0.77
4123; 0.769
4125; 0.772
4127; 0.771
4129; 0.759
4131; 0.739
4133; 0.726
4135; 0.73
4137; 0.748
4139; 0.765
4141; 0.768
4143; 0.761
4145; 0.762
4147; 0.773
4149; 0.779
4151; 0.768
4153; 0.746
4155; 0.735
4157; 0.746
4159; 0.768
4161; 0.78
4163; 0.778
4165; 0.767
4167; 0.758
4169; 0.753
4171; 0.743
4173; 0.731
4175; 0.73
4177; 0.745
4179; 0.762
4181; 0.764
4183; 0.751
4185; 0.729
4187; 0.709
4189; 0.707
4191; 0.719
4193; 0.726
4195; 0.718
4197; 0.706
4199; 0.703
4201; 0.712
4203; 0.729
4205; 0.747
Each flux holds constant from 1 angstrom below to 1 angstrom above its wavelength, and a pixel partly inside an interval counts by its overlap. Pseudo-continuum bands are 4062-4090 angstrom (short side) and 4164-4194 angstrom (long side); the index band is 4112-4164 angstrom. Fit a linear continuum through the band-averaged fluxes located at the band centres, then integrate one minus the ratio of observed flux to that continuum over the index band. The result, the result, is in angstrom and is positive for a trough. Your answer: -2.3 angstrom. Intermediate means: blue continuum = 0.709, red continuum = 0.74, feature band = 0.76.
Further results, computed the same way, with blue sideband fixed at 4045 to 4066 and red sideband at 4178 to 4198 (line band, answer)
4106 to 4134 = -1.44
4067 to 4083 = -0.20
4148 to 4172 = -1.31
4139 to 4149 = -0.72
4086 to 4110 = 0.35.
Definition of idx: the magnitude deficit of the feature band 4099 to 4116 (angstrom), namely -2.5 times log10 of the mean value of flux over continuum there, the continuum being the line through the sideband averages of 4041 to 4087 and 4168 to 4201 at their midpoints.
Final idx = 0.06 mag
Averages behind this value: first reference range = 0.698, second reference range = 0.73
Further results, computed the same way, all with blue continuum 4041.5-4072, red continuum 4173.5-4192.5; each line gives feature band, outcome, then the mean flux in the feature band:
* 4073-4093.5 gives -0.046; 0.731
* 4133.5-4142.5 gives -0.048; 0.752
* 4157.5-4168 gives -0.060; 0.769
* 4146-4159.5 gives -0.051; 0.759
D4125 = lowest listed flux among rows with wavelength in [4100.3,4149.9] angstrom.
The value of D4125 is 0.586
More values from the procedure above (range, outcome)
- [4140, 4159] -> 0.735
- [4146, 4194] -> 0.707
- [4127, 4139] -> 0.726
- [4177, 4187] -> 0.709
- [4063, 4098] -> 0.676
